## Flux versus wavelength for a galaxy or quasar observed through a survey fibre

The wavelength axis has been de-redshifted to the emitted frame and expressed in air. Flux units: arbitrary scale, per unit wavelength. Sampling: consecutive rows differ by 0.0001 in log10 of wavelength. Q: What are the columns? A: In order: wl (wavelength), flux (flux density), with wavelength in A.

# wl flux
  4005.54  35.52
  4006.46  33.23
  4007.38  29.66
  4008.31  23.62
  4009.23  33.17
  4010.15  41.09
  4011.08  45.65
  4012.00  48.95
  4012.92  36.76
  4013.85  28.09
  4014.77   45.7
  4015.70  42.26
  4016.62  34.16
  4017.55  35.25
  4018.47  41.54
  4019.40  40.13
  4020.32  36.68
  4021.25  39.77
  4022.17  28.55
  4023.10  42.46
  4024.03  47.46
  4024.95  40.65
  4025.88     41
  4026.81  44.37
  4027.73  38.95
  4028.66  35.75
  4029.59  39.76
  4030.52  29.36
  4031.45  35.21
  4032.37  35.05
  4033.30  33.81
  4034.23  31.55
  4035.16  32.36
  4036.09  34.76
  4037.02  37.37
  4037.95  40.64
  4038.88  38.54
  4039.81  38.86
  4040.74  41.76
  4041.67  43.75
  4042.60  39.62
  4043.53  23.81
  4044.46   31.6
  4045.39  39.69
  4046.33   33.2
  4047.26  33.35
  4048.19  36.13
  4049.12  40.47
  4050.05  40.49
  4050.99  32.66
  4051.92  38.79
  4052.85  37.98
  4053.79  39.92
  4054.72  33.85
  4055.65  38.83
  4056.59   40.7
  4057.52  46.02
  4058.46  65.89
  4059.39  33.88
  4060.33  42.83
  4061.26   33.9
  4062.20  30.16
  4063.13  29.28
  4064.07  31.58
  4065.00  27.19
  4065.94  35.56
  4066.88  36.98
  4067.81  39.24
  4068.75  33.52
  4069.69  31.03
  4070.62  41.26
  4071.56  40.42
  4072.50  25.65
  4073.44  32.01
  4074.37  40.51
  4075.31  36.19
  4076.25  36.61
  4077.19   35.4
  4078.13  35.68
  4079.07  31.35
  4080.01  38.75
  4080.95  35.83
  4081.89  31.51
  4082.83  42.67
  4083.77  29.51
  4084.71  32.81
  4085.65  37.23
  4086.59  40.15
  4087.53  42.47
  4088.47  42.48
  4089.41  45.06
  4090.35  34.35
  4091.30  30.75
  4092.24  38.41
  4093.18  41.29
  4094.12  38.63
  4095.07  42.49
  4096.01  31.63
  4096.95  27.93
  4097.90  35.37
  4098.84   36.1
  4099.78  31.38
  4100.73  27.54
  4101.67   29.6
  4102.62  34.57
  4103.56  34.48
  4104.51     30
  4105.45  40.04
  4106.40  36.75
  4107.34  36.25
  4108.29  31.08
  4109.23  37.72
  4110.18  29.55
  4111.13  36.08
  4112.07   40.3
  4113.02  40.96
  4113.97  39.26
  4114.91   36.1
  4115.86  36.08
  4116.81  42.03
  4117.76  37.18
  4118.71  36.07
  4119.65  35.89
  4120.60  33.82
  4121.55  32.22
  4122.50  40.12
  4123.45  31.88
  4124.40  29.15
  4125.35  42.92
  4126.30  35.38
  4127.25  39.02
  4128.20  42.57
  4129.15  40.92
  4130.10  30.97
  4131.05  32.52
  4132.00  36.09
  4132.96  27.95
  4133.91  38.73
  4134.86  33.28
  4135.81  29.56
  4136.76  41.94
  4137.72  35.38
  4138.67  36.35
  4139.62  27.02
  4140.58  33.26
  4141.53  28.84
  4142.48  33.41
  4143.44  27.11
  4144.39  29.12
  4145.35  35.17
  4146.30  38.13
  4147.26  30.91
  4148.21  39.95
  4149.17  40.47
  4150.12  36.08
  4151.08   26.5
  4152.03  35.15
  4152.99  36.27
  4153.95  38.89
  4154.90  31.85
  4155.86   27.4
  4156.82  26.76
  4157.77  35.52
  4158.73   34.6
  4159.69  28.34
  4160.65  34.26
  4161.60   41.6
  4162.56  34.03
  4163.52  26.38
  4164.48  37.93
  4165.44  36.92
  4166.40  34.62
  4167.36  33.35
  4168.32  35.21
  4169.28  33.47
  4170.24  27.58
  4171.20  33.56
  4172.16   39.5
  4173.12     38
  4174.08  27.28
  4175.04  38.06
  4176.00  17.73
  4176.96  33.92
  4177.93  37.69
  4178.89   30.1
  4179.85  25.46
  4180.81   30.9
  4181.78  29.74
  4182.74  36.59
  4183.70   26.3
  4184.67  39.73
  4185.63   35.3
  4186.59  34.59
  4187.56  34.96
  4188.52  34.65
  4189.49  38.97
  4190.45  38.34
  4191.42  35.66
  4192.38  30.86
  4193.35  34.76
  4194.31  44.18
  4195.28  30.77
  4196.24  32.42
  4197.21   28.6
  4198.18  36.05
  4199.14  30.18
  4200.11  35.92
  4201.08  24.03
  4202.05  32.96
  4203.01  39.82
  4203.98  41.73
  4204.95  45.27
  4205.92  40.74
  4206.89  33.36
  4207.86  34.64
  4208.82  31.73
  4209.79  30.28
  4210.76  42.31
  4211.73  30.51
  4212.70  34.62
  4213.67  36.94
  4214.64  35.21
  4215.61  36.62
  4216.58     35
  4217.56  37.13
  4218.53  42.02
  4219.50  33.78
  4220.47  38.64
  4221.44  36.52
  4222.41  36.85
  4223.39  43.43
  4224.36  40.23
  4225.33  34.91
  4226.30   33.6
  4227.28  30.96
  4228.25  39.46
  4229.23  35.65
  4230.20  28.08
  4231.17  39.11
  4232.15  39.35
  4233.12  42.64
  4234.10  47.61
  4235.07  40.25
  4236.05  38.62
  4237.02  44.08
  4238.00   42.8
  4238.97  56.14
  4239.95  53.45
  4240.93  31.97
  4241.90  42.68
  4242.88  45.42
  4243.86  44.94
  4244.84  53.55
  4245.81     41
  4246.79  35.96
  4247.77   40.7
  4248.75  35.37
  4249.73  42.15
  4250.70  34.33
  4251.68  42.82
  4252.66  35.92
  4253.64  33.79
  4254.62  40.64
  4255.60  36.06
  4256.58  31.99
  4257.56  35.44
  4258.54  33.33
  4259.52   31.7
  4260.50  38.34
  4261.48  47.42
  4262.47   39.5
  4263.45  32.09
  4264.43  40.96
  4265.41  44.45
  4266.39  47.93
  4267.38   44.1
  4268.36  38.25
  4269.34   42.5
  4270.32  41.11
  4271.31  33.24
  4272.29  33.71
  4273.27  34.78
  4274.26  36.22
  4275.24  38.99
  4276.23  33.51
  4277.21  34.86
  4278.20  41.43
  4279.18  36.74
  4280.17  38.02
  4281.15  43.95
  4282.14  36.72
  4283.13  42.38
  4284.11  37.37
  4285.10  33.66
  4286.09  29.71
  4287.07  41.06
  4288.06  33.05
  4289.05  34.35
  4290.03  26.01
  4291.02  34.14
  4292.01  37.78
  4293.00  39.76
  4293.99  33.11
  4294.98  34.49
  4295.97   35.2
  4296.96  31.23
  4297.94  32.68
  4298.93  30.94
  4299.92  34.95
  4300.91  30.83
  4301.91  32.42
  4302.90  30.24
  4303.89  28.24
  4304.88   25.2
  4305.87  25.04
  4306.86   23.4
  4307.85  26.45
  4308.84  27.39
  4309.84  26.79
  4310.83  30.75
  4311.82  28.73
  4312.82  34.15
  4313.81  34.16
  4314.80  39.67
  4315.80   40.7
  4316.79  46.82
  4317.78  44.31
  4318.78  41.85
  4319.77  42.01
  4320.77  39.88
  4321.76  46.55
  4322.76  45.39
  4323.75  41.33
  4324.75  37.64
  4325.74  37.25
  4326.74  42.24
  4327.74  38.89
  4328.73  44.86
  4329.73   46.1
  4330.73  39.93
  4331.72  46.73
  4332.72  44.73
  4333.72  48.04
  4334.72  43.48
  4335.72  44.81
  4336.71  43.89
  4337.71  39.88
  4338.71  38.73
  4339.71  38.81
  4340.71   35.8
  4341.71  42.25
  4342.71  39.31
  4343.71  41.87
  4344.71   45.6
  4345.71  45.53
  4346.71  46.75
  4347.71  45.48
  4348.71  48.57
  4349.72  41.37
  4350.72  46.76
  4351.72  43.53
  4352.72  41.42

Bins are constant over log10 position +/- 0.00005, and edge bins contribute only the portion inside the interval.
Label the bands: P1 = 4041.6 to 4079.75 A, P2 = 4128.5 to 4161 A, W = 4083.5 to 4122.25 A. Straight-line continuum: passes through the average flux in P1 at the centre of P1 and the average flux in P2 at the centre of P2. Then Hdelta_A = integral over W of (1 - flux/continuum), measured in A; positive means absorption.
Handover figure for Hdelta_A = -1.1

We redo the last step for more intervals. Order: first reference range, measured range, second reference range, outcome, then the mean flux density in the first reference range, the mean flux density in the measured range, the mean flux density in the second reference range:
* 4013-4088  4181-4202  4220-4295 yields 2.3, 37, 33.9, 38.6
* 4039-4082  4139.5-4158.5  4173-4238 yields 1.6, 36.7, 33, 35.5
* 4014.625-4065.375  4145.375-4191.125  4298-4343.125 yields 4.7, 37.6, 33.7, 37.6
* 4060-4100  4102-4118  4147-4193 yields -0.6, 35.7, 36.3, 33.6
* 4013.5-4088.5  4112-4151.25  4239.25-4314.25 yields 1.6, 37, 35.3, 36.2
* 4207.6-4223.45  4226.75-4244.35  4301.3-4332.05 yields -2.5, 36.1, 41.3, 36.6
